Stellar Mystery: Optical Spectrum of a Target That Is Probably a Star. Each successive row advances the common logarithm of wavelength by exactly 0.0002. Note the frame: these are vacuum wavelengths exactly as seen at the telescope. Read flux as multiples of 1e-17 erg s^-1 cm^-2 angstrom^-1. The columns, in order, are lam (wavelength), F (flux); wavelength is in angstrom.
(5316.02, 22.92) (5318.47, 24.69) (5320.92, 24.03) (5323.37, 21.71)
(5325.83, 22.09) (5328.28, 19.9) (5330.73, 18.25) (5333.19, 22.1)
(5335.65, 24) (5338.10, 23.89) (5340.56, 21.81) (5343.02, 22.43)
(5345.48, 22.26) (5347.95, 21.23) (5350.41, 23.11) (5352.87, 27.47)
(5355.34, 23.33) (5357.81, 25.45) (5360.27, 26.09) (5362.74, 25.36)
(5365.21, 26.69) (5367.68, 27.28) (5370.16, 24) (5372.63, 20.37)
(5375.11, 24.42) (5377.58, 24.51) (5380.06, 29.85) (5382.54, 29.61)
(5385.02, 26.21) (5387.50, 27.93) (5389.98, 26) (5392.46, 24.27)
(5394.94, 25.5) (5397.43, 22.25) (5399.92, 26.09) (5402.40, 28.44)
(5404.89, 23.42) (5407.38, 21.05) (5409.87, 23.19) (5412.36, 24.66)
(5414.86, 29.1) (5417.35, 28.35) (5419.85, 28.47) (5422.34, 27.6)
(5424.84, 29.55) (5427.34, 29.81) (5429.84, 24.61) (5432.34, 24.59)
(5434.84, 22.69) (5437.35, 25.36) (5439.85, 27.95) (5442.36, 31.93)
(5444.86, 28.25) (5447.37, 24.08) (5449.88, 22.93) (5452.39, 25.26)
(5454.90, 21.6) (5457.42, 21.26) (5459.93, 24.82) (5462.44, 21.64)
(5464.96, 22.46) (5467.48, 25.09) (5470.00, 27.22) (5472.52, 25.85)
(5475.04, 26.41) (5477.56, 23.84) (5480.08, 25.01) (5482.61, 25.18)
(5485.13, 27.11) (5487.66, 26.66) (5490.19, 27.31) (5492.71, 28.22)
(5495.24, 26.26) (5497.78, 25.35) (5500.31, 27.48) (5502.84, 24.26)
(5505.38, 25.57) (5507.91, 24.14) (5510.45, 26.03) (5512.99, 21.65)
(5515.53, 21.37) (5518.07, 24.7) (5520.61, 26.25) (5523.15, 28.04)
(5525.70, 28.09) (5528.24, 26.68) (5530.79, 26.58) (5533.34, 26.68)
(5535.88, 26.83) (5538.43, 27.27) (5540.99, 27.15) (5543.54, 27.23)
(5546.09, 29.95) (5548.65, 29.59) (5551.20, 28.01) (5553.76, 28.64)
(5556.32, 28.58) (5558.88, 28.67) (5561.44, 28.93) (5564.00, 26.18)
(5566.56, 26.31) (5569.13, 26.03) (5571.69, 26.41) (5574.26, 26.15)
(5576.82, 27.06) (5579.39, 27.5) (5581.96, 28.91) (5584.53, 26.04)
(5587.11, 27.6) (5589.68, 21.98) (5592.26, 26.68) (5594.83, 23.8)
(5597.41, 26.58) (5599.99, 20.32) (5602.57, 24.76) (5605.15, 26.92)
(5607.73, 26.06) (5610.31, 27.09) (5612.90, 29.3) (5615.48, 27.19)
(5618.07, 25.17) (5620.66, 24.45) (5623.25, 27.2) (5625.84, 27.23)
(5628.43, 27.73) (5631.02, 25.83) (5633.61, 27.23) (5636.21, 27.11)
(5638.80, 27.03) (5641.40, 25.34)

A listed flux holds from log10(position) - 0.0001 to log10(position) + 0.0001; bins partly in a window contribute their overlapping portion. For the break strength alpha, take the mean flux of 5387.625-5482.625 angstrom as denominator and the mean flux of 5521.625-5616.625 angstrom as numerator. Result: 1.06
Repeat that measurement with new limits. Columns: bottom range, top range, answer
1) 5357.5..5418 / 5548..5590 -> 1.07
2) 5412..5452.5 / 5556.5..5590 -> 1.00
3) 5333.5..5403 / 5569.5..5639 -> 1.05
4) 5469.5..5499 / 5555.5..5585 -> 1.04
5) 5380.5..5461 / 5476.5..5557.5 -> 1.02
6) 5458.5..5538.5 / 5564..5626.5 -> 1.02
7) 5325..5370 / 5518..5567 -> 1.17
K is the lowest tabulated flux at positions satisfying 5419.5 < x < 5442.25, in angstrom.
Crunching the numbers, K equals 22.69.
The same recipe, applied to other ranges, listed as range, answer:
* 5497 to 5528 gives 21.37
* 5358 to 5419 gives 20.37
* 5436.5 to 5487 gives 21.26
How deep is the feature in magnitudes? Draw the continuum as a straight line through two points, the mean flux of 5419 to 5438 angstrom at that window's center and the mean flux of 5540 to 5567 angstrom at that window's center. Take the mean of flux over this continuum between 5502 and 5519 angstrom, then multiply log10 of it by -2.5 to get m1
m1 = 0.16 mag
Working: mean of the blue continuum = 26.6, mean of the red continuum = 28.2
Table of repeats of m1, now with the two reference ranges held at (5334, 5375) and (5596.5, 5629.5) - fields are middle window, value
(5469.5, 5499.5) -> -0.05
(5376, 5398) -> -0.09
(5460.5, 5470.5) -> 0.05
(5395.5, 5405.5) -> -0.03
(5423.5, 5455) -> -0.06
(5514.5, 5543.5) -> -0.04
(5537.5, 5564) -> -0.11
